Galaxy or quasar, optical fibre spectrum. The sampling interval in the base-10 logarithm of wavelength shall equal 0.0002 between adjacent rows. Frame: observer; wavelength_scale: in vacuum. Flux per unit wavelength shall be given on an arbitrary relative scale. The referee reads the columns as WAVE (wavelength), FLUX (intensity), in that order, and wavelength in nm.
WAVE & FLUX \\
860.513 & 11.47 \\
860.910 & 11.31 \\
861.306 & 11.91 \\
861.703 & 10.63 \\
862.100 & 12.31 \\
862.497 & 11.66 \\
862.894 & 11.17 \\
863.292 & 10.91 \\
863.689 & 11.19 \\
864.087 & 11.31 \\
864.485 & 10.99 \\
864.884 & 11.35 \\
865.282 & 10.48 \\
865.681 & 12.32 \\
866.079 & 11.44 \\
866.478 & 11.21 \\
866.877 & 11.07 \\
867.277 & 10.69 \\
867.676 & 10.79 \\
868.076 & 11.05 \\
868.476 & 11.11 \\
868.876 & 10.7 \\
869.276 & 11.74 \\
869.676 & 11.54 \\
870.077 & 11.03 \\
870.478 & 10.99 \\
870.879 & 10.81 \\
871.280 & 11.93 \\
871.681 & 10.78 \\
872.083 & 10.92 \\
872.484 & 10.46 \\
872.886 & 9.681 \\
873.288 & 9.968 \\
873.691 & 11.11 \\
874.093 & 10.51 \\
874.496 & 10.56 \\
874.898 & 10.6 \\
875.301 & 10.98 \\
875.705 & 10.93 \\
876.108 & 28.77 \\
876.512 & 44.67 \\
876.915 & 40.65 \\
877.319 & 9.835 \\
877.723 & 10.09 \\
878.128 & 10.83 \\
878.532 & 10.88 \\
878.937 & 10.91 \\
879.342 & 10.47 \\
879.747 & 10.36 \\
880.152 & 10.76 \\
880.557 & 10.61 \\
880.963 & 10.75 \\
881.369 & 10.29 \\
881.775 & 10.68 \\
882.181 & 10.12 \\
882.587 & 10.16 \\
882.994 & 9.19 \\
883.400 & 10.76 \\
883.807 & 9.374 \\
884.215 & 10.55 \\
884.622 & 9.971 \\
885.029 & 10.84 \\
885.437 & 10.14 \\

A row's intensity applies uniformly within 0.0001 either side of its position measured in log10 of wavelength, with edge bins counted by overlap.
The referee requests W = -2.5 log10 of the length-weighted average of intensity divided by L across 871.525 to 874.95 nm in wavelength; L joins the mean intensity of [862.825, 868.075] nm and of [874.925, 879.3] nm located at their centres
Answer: 0.45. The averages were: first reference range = 11.1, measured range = 10.5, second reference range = 18.2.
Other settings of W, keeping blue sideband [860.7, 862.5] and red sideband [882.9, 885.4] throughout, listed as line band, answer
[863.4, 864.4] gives 0.021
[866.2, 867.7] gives 0.023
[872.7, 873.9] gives 0.058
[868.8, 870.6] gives -0.019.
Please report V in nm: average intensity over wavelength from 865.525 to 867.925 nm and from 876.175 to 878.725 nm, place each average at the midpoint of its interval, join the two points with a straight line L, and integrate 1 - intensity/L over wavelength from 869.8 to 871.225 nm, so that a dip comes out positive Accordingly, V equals 0.36 nm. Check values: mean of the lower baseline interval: 11.2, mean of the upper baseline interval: 21.6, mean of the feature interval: 11.1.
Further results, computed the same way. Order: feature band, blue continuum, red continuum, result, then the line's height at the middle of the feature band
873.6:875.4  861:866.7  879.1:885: 0.004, 10.7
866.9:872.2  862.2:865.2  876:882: 0.769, 13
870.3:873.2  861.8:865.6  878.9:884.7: 0.024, 10.9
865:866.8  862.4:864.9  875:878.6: 0.188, 12.7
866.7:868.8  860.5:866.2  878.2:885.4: 0.038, 11.1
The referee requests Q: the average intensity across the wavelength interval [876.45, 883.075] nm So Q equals 13.6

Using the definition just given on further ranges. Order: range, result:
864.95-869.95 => 11.2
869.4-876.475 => 12.6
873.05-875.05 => 10.5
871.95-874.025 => 10.4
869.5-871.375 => 11.2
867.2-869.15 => 10.9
